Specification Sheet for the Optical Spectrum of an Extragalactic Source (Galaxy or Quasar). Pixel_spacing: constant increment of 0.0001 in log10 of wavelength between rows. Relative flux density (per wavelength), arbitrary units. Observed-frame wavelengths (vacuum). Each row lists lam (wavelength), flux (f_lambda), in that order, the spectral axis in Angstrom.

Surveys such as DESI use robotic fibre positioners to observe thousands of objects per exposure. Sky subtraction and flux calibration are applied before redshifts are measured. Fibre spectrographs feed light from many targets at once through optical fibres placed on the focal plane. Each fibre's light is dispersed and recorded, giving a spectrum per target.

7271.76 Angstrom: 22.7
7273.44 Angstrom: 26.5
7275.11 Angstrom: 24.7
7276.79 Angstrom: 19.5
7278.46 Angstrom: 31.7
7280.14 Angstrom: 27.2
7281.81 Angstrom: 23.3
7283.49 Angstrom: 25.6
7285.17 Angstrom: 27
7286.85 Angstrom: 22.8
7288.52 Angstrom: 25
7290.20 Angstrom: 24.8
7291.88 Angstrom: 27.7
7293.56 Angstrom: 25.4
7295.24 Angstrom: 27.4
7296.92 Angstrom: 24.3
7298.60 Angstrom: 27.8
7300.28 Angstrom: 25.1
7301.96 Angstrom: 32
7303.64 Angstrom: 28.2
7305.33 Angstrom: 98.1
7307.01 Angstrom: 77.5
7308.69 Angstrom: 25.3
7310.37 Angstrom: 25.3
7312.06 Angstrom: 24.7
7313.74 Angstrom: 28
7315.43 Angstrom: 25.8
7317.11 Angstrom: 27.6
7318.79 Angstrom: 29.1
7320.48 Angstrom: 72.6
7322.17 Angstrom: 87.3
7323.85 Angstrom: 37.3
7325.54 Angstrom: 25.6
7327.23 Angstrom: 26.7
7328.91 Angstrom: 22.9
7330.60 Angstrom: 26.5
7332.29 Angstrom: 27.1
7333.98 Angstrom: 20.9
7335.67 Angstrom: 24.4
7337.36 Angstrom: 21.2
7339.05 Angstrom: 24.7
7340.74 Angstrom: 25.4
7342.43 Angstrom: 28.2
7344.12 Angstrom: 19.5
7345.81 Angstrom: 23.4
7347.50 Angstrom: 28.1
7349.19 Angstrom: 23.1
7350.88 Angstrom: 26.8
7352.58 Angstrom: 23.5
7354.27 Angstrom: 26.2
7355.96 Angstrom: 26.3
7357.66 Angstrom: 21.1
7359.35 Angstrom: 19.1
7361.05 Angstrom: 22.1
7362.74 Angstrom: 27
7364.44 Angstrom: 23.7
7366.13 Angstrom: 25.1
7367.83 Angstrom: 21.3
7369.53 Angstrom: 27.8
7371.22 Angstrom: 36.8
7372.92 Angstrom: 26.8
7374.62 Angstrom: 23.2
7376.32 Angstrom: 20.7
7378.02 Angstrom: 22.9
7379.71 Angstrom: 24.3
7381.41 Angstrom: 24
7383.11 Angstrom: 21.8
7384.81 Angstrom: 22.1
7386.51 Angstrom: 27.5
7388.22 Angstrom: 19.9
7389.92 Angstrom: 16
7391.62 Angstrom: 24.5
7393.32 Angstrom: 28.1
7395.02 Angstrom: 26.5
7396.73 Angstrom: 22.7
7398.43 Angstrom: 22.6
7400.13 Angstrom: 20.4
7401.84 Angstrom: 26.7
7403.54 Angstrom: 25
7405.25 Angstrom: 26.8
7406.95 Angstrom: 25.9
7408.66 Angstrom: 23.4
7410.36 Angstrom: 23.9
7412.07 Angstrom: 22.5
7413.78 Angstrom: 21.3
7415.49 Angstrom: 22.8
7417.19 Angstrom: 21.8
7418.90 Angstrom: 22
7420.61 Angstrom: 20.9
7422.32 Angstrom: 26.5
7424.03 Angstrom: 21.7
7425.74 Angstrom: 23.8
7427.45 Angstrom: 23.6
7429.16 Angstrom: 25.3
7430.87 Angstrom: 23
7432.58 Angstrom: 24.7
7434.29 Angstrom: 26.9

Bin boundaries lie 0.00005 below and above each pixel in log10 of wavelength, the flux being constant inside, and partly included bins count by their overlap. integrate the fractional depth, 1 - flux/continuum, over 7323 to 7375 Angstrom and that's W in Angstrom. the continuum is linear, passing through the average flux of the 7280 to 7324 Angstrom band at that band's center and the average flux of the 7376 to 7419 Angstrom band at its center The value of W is 7.28 Angstrom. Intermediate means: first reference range 35.4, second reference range 23.4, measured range 25.3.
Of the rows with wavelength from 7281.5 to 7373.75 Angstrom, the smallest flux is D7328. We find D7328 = 19.1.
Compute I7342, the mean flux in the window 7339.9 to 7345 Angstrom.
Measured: 24.4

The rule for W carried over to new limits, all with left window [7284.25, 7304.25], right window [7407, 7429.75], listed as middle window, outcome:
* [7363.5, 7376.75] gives -0.8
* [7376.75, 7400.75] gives 0.8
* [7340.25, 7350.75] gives 0.1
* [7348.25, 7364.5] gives 0.6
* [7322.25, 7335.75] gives -2.3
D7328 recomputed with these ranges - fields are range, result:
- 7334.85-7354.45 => 19.5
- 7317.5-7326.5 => 25.6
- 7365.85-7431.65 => 16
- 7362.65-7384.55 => 20.7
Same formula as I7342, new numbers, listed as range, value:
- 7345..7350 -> 24.9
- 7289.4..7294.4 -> 26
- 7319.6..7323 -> 79.2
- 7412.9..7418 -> 22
